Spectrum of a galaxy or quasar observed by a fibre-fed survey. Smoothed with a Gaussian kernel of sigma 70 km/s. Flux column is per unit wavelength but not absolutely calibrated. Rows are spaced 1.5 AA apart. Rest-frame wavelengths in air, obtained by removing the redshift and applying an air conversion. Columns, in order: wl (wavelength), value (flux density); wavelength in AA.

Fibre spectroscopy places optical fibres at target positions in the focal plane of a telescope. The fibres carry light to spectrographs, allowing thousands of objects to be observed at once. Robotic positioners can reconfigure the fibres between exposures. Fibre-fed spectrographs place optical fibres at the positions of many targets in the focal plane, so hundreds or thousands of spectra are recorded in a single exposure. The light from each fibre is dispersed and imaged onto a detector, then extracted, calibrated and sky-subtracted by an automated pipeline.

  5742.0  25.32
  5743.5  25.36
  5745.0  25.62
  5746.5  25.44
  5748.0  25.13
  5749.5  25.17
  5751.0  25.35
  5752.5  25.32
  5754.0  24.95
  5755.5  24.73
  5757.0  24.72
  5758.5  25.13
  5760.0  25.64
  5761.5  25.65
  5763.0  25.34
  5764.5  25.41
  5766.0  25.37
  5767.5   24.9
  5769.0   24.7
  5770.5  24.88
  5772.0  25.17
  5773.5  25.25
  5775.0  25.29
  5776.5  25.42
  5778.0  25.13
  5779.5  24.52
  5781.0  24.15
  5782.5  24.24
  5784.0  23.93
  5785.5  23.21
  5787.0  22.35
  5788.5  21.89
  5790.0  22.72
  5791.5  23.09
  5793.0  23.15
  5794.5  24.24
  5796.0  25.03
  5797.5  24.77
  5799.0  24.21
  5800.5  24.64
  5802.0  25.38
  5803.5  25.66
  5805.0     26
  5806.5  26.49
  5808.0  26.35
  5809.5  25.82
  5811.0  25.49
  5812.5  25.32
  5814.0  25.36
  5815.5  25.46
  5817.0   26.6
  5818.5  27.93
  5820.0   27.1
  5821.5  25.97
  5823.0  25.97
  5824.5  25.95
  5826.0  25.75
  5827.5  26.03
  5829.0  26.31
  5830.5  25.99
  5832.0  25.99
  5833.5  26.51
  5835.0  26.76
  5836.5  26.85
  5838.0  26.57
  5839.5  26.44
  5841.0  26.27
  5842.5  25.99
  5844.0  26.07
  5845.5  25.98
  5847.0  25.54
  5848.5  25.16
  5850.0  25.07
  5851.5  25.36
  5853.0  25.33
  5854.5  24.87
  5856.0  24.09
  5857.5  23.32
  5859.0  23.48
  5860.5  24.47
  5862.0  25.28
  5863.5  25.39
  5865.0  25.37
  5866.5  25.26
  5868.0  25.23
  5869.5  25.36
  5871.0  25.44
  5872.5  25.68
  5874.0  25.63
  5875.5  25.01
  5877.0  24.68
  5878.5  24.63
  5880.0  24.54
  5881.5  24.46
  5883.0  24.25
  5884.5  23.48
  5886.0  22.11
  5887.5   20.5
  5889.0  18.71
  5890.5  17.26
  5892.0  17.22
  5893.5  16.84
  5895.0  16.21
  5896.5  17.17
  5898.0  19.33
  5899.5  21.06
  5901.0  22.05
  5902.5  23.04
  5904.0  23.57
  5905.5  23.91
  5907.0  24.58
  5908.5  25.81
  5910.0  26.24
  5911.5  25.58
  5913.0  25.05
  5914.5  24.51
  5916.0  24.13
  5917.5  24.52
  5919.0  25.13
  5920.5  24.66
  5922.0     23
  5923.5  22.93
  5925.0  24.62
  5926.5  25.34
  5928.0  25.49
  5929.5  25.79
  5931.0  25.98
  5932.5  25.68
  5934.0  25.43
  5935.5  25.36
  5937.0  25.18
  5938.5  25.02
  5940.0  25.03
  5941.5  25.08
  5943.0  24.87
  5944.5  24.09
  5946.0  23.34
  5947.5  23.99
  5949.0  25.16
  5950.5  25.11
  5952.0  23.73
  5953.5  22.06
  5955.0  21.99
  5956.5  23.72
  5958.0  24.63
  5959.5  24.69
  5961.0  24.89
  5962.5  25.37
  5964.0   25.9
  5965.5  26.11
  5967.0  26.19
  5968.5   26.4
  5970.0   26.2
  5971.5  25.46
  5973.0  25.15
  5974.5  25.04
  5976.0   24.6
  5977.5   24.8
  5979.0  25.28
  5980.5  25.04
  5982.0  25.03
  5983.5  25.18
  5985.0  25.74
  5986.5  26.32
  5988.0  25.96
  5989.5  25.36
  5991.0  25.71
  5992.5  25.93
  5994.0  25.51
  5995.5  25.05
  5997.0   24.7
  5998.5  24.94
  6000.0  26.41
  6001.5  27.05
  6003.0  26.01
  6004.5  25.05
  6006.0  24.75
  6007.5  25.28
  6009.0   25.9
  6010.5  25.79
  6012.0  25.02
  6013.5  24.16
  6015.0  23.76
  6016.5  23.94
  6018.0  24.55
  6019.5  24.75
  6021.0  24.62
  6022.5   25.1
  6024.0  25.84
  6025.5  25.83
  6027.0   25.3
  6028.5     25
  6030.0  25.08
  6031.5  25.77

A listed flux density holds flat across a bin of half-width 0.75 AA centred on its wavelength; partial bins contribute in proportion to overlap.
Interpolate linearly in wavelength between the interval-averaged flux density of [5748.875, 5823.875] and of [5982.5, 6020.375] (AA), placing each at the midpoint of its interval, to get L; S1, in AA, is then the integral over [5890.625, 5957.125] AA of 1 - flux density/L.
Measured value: 4.4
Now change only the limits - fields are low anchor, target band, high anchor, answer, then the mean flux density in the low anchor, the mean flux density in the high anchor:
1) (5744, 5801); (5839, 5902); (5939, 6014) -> 3.54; 24.6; 25.1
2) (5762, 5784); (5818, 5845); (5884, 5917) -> -3.28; 25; 21.8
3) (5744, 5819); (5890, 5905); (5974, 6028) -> 3.36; 24.9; 25.3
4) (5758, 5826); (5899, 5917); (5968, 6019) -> 0.73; 25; 25.3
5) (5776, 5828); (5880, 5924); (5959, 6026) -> 4.94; 25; 25.3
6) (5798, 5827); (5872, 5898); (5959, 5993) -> 4.18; 25.9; 25.5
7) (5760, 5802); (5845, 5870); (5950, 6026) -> -0.27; 24.4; 25.1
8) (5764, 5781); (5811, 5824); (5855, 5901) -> -1.14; 25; 22.7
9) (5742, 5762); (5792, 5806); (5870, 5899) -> -0.45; 25.2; 21.8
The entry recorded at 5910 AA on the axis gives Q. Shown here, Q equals 26.24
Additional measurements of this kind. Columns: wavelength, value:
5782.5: 24.24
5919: 25.13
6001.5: 27.05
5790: 22.72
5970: 26.2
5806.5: 26.49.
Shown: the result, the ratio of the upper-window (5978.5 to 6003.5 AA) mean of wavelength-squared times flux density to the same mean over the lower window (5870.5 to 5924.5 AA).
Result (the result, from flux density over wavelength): 1.16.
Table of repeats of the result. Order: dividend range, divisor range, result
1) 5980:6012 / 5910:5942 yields 1.05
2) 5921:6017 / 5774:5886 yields 1.04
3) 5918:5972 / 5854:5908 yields 1.11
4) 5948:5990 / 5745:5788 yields 1.08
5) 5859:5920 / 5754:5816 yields 0.97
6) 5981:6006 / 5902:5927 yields 1.07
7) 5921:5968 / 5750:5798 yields 1.07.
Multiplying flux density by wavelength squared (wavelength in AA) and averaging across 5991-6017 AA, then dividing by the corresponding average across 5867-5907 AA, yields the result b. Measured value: 1.2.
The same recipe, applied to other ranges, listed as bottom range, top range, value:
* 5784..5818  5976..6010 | 1.10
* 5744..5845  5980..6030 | 1.07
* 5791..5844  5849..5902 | 0.91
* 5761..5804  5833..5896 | 1.01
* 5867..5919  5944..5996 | 1.12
